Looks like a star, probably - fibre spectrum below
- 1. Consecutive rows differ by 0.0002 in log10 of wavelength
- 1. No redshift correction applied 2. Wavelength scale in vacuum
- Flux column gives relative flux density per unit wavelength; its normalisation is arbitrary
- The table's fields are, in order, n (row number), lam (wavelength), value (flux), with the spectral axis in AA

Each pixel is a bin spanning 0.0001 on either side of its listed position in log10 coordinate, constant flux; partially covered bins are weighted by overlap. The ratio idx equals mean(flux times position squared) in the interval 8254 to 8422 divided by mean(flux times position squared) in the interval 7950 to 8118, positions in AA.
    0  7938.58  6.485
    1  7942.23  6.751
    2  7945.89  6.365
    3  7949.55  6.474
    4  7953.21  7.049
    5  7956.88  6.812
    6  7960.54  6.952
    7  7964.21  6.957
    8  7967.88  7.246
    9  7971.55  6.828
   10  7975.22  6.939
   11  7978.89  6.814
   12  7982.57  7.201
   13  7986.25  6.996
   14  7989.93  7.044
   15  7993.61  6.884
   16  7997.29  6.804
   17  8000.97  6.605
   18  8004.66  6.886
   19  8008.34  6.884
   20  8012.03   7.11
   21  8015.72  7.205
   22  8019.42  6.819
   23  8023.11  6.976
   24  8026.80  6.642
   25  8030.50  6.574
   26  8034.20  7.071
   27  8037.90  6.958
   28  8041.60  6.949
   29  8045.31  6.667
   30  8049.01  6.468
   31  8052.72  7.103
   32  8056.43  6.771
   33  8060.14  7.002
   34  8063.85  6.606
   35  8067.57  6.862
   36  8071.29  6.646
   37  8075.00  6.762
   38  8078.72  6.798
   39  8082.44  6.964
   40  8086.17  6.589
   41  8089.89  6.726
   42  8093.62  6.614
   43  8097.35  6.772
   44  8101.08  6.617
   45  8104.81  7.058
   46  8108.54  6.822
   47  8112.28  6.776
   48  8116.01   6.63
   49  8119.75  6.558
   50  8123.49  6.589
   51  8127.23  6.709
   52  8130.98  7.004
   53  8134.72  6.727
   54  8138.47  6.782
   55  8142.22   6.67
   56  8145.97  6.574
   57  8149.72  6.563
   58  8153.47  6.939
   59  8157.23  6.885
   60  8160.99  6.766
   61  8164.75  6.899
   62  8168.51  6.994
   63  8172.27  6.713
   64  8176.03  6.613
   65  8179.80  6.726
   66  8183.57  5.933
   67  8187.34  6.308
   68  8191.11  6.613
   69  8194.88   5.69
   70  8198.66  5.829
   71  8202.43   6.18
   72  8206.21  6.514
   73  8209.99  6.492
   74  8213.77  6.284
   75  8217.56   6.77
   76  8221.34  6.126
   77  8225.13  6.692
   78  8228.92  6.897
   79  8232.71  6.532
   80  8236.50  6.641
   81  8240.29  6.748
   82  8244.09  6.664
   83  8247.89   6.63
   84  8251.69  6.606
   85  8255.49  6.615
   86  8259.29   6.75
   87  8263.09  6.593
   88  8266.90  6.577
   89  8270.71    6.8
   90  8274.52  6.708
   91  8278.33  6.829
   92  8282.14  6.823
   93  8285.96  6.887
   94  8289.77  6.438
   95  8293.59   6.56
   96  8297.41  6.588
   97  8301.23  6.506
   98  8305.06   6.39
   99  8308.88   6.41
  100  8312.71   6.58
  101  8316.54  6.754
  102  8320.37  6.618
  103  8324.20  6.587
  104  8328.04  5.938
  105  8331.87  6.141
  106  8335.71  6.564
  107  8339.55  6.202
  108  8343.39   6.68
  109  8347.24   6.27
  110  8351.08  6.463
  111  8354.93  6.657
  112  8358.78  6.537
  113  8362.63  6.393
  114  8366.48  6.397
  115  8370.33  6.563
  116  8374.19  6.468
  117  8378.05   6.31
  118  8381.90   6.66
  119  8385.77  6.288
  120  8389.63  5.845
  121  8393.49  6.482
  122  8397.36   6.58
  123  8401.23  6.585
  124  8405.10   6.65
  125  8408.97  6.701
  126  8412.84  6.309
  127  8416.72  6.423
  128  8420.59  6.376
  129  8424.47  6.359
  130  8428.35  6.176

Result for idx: 1.02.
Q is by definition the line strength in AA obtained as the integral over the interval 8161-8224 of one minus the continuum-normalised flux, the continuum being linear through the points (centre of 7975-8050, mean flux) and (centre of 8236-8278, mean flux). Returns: 2.8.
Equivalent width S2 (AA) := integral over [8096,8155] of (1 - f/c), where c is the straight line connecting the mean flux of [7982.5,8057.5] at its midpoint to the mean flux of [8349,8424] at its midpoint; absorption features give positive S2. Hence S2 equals 0.2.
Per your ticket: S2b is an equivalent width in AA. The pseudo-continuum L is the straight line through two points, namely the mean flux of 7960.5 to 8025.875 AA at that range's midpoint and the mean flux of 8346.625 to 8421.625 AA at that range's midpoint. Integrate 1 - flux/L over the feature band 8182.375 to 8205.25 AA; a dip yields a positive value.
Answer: 2.0 AA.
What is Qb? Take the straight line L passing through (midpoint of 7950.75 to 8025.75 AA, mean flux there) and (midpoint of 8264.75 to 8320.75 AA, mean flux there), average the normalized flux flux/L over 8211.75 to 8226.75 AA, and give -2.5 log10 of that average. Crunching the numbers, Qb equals 0.04 mag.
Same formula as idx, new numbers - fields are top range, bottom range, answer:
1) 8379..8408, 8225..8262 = 1.00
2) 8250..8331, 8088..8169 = 1.02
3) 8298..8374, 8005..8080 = 1.01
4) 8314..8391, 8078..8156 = 1.01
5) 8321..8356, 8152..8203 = 1.02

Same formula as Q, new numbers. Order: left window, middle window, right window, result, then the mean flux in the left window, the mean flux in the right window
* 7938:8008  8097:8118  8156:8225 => -0.52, 6.85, 6.46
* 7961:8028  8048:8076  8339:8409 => 0.27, 6.94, 6.46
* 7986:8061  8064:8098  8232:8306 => 0.40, 6.87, 6.65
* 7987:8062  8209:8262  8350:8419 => 0.21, 6.87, 6.46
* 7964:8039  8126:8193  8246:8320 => 0.72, 6.92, 6.63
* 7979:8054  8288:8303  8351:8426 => 0.09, 6.89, 6.45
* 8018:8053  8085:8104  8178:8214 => -0.23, 6.81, 6.26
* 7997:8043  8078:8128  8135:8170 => 0.67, 6.89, 6.78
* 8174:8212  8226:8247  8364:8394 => -1.27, 6.29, 6.37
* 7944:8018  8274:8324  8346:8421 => -0.55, 6.9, 6.45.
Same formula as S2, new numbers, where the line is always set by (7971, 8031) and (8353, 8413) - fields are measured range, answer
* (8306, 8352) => 0.7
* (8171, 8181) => 0.0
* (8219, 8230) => 0.2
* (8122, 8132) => 0.0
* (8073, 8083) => 0.0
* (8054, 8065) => 0.0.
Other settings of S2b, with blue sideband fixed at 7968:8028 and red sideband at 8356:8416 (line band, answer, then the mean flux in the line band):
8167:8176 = -0.1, 6.8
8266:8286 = -0.6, 6.77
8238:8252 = -0.1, 6.67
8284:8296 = -0.1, 6.63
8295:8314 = 0.2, 6.49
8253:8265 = -0.1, 6.65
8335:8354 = 0.2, 6.44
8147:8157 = 0.0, 6.76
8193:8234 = 1.9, 6.36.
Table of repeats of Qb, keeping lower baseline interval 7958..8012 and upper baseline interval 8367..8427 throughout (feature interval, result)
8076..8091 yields 0.007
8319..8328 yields 0.011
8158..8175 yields -0.019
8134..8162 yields 0.000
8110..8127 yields 0.020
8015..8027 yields -0.004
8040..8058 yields 0.011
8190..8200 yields 0.115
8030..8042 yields -0.007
